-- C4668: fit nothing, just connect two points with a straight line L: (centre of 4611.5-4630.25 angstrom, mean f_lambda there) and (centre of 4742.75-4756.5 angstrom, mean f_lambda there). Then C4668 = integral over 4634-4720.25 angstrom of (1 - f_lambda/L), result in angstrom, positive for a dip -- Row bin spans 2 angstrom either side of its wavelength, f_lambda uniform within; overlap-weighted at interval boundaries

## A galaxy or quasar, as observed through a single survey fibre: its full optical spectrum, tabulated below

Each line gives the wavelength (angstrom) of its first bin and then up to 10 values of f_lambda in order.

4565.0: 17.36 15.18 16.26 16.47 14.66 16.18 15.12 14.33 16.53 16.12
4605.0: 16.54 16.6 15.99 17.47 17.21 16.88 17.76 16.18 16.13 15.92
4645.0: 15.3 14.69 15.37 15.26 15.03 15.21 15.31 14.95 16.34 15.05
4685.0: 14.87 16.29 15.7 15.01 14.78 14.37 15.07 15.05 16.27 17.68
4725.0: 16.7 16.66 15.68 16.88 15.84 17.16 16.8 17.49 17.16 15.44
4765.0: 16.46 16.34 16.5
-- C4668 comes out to 8.7 angstrom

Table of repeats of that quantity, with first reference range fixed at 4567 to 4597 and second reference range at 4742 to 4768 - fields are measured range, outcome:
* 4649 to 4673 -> 1.3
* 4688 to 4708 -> 1.4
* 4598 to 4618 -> -1.0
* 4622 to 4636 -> -0.9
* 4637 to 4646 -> 0.1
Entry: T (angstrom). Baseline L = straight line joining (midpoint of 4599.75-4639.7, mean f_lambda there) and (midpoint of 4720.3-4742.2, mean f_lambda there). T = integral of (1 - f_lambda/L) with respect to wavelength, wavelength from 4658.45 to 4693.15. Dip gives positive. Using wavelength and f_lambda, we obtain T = 2.5 angstrom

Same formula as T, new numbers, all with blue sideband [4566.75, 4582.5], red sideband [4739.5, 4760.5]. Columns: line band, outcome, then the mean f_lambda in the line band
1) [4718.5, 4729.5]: -0.3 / 17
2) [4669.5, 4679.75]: 0.5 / 15.6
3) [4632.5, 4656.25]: 0.9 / 15.5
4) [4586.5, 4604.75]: 0.2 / 15.6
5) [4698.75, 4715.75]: 1.7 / 14.9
